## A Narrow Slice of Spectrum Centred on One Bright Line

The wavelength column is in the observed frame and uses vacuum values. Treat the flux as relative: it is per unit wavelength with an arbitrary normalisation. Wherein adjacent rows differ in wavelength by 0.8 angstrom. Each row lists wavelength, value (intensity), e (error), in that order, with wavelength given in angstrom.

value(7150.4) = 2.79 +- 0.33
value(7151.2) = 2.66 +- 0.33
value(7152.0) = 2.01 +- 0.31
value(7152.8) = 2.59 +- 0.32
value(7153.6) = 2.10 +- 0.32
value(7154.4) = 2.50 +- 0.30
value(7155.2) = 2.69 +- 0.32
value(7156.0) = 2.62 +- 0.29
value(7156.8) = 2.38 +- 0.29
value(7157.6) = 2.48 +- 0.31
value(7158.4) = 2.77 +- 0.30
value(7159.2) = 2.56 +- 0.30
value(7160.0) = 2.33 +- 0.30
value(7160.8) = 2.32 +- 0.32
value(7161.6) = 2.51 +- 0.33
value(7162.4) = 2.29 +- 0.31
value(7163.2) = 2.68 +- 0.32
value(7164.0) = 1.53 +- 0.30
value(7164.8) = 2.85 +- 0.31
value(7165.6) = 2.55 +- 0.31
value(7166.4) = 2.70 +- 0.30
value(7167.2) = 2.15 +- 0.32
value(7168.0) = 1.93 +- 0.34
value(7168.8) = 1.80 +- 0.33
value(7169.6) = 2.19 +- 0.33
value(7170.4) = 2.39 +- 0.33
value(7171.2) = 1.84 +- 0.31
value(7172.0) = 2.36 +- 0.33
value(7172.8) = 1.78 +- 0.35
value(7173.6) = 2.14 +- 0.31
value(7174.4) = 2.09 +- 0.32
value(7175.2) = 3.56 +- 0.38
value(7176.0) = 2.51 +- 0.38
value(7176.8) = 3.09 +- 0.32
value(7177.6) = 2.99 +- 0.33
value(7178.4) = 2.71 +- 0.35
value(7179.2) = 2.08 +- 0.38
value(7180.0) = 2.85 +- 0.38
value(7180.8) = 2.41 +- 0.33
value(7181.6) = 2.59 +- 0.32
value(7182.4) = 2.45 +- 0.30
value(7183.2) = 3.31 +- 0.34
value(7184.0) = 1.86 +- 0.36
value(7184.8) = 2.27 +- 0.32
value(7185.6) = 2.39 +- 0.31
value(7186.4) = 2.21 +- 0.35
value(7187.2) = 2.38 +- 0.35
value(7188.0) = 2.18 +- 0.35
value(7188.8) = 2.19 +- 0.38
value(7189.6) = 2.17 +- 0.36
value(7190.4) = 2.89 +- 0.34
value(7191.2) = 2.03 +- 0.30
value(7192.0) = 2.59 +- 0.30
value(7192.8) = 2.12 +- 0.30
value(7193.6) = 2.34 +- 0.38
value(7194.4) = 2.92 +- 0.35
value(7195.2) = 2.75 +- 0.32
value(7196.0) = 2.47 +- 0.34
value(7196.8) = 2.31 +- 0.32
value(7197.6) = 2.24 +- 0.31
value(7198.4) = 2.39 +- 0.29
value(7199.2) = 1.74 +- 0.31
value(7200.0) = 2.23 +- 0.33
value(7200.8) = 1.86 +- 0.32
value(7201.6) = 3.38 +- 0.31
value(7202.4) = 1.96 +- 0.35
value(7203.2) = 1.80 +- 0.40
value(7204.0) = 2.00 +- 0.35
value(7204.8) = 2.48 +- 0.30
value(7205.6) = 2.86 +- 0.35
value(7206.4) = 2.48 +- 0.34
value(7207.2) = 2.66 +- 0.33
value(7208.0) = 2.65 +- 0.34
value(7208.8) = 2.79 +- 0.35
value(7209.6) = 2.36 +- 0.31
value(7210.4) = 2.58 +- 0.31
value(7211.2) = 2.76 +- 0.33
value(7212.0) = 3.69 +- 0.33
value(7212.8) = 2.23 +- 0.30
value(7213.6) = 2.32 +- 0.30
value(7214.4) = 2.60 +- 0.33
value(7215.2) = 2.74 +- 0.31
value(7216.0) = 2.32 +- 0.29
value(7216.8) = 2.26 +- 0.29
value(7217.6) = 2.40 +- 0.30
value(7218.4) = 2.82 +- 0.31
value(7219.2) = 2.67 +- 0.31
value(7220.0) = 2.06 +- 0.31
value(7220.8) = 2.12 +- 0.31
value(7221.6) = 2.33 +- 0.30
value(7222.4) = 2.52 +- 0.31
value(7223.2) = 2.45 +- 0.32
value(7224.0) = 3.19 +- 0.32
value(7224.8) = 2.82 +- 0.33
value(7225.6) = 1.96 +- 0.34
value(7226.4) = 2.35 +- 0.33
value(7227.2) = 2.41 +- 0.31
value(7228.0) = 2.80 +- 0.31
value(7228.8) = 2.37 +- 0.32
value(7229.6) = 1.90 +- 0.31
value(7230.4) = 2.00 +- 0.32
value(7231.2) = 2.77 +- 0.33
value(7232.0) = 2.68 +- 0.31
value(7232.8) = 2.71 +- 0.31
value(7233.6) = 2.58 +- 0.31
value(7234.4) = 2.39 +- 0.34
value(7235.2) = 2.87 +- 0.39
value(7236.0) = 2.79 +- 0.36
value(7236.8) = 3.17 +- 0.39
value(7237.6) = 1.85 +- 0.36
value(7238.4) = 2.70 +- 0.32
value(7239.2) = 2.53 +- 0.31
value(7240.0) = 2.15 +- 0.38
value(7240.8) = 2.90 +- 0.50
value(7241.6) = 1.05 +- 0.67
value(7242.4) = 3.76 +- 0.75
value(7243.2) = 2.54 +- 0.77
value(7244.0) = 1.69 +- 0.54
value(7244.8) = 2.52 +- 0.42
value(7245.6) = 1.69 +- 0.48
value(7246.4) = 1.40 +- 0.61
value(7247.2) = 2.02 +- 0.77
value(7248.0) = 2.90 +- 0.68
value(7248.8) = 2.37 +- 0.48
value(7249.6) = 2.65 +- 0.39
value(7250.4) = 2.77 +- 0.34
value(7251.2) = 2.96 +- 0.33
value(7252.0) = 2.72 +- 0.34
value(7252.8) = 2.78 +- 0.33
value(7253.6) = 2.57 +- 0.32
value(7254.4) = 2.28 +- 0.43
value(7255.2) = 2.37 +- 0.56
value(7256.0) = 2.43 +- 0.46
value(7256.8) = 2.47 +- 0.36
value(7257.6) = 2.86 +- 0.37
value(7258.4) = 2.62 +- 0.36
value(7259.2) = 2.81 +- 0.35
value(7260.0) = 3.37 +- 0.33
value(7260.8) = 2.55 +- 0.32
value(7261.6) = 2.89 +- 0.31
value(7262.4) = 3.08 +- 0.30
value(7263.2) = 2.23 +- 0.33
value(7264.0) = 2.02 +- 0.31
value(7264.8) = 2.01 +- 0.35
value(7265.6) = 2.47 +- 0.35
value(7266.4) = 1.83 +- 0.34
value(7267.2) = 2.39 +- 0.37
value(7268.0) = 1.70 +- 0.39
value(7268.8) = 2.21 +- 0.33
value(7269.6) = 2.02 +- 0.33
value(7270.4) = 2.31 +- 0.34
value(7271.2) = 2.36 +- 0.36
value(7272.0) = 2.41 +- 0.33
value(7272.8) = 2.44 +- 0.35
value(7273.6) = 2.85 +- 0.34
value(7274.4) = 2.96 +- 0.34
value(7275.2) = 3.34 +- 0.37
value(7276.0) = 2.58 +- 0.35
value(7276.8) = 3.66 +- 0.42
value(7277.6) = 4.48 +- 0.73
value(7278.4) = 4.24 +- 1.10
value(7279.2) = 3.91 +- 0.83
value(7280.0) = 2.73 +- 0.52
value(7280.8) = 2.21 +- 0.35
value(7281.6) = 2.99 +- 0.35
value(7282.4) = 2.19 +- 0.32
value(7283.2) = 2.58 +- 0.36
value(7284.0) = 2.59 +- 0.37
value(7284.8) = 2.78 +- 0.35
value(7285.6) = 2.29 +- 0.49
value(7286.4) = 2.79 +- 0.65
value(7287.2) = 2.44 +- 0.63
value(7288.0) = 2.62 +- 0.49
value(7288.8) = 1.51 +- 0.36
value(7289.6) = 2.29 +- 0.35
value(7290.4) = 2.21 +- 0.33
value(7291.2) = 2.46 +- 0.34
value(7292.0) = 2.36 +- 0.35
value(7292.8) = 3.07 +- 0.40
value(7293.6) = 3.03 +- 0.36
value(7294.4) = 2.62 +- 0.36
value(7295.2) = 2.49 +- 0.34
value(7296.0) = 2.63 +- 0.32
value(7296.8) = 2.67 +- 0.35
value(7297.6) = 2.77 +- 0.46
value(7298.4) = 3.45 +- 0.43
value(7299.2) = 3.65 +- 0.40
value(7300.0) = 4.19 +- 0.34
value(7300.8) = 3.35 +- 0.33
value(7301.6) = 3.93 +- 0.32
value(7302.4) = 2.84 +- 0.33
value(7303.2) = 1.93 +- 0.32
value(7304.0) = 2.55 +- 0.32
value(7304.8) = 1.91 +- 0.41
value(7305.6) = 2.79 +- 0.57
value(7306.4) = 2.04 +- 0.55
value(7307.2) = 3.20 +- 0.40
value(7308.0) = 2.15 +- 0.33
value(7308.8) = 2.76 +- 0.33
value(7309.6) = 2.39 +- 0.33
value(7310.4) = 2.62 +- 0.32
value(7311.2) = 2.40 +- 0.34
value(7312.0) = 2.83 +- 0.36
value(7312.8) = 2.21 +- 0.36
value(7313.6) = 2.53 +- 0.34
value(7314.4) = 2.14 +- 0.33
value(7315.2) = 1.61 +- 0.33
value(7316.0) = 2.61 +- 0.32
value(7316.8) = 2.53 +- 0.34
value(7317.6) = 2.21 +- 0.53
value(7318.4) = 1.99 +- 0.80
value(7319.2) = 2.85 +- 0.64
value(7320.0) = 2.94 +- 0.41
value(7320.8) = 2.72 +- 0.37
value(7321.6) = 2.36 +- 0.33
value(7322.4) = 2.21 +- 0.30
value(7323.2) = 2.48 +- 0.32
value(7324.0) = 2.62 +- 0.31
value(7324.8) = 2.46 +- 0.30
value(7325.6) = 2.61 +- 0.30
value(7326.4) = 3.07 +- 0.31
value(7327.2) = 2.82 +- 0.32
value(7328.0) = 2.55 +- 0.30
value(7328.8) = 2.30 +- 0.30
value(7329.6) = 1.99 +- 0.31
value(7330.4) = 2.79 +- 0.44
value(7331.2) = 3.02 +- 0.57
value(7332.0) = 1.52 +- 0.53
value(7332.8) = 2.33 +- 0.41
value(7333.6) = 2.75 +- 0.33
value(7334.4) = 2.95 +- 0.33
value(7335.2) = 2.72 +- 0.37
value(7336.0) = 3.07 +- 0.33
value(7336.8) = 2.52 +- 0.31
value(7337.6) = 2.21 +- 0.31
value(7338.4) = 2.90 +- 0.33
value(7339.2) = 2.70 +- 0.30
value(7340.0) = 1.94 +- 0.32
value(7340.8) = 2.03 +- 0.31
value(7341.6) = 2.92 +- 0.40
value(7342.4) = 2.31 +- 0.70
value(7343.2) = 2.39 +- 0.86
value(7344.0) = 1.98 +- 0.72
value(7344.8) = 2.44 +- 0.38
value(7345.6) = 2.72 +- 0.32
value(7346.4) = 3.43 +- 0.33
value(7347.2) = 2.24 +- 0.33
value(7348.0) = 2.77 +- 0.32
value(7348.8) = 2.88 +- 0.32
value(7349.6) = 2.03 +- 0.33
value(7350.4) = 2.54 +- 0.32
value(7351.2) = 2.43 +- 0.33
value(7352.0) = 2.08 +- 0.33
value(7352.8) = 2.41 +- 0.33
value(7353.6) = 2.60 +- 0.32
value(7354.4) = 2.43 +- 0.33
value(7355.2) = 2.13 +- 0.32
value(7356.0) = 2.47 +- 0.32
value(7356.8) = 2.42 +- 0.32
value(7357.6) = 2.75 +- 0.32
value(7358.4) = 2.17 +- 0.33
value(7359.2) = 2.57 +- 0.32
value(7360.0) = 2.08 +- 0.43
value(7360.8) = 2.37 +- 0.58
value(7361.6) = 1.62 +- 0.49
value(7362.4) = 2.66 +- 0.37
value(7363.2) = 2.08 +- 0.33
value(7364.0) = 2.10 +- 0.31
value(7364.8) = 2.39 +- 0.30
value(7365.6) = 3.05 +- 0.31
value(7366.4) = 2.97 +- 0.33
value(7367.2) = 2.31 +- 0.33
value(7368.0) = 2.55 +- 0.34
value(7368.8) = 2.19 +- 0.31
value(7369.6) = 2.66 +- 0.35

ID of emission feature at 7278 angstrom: H-alpha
